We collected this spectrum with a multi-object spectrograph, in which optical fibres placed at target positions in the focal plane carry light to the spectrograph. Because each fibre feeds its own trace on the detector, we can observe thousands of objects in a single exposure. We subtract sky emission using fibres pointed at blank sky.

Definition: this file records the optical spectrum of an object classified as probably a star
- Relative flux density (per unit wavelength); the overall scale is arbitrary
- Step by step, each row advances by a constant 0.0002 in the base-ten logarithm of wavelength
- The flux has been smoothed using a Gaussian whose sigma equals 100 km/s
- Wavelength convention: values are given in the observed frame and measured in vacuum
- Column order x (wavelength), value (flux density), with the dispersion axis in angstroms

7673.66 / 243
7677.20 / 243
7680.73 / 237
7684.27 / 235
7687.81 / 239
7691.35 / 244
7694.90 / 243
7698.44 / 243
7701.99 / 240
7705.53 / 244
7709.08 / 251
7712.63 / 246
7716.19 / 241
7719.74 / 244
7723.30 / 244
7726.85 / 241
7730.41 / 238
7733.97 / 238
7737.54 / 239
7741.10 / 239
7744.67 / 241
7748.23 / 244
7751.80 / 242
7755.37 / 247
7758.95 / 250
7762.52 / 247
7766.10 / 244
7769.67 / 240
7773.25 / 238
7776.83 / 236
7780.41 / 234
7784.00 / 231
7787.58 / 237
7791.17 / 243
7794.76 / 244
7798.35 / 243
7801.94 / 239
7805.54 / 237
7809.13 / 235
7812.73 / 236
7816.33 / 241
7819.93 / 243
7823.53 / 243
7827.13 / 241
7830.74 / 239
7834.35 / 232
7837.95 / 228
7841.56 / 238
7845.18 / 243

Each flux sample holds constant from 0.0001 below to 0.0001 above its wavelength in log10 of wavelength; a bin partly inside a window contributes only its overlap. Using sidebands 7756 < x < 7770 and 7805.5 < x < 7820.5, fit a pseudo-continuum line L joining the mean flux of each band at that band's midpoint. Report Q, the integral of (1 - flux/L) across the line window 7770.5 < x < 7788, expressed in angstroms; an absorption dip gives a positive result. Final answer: 0.6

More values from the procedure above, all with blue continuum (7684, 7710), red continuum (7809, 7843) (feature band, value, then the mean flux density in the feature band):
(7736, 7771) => -0.43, 243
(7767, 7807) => 0.11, 239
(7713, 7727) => -0.08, 243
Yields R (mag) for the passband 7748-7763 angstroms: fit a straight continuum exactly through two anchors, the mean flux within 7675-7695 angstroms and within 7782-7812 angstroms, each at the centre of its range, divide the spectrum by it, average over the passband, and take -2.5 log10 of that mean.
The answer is -0.032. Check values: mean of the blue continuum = 240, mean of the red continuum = 238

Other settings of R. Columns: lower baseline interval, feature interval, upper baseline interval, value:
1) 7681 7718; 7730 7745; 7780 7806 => 0.010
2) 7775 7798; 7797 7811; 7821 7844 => -0.003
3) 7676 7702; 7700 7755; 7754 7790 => -0.008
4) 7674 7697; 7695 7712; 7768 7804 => -0.020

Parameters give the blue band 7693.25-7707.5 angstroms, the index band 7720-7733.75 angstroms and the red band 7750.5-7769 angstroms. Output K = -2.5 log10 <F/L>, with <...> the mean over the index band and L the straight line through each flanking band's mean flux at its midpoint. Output 0.014 mag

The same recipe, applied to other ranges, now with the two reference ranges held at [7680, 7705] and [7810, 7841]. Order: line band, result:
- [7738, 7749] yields -0.01 mag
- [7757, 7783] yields -0.01 mag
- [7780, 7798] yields 0.00 mag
